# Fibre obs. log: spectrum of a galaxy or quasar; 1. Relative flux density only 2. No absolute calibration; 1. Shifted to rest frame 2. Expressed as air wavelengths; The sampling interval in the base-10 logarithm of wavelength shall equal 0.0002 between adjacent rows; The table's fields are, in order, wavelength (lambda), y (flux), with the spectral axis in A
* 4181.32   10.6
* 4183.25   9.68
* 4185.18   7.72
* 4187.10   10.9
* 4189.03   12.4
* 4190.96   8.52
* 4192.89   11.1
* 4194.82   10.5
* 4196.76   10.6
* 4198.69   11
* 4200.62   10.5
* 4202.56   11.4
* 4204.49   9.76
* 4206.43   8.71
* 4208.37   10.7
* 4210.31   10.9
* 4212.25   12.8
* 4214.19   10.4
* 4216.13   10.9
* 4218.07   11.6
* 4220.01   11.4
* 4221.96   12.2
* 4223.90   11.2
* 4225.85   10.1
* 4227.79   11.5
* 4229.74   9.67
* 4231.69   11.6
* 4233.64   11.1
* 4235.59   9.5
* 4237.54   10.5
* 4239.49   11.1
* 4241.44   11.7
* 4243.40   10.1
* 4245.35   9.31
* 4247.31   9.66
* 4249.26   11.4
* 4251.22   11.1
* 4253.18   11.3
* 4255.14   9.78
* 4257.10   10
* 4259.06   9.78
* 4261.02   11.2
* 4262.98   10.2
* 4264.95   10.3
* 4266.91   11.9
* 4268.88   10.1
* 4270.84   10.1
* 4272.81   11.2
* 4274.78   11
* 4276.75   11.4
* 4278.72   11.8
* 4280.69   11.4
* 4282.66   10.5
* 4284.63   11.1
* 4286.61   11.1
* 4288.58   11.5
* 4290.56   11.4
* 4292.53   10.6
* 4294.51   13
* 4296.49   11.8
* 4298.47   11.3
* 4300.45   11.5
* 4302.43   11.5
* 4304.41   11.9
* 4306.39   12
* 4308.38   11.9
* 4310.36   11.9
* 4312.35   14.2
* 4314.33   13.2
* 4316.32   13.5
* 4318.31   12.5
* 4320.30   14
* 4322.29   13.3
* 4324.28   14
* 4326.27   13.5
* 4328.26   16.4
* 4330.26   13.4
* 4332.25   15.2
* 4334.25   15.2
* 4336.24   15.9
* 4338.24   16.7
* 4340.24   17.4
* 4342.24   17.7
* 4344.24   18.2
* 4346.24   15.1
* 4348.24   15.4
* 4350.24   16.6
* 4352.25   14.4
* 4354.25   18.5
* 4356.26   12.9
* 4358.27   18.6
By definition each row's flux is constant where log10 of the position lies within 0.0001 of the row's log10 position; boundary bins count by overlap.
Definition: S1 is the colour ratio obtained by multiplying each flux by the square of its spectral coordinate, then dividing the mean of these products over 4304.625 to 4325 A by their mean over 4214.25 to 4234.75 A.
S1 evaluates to 1.22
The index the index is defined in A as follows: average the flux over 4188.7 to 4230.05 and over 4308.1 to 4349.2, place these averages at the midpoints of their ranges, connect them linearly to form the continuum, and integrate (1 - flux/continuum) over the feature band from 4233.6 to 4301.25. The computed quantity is 9.8 A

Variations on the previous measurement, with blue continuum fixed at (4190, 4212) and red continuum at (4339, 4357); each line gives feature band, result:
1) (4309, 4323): 1.7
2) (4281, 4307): 4.9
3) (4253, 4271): 3.4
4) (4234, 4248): 2.0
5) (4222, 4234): 0.6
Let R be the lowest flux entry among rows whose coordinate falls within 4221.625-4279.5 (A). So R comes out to 9.31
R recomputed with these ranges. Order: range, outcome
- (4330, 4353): 13.4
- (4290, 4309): 10.6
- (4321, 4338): 13.3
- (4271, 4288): 10.5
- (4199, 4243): 8.71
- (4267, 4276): 10.1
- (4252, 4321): 9.78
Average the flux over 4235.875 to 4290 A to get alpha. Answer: 10.8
